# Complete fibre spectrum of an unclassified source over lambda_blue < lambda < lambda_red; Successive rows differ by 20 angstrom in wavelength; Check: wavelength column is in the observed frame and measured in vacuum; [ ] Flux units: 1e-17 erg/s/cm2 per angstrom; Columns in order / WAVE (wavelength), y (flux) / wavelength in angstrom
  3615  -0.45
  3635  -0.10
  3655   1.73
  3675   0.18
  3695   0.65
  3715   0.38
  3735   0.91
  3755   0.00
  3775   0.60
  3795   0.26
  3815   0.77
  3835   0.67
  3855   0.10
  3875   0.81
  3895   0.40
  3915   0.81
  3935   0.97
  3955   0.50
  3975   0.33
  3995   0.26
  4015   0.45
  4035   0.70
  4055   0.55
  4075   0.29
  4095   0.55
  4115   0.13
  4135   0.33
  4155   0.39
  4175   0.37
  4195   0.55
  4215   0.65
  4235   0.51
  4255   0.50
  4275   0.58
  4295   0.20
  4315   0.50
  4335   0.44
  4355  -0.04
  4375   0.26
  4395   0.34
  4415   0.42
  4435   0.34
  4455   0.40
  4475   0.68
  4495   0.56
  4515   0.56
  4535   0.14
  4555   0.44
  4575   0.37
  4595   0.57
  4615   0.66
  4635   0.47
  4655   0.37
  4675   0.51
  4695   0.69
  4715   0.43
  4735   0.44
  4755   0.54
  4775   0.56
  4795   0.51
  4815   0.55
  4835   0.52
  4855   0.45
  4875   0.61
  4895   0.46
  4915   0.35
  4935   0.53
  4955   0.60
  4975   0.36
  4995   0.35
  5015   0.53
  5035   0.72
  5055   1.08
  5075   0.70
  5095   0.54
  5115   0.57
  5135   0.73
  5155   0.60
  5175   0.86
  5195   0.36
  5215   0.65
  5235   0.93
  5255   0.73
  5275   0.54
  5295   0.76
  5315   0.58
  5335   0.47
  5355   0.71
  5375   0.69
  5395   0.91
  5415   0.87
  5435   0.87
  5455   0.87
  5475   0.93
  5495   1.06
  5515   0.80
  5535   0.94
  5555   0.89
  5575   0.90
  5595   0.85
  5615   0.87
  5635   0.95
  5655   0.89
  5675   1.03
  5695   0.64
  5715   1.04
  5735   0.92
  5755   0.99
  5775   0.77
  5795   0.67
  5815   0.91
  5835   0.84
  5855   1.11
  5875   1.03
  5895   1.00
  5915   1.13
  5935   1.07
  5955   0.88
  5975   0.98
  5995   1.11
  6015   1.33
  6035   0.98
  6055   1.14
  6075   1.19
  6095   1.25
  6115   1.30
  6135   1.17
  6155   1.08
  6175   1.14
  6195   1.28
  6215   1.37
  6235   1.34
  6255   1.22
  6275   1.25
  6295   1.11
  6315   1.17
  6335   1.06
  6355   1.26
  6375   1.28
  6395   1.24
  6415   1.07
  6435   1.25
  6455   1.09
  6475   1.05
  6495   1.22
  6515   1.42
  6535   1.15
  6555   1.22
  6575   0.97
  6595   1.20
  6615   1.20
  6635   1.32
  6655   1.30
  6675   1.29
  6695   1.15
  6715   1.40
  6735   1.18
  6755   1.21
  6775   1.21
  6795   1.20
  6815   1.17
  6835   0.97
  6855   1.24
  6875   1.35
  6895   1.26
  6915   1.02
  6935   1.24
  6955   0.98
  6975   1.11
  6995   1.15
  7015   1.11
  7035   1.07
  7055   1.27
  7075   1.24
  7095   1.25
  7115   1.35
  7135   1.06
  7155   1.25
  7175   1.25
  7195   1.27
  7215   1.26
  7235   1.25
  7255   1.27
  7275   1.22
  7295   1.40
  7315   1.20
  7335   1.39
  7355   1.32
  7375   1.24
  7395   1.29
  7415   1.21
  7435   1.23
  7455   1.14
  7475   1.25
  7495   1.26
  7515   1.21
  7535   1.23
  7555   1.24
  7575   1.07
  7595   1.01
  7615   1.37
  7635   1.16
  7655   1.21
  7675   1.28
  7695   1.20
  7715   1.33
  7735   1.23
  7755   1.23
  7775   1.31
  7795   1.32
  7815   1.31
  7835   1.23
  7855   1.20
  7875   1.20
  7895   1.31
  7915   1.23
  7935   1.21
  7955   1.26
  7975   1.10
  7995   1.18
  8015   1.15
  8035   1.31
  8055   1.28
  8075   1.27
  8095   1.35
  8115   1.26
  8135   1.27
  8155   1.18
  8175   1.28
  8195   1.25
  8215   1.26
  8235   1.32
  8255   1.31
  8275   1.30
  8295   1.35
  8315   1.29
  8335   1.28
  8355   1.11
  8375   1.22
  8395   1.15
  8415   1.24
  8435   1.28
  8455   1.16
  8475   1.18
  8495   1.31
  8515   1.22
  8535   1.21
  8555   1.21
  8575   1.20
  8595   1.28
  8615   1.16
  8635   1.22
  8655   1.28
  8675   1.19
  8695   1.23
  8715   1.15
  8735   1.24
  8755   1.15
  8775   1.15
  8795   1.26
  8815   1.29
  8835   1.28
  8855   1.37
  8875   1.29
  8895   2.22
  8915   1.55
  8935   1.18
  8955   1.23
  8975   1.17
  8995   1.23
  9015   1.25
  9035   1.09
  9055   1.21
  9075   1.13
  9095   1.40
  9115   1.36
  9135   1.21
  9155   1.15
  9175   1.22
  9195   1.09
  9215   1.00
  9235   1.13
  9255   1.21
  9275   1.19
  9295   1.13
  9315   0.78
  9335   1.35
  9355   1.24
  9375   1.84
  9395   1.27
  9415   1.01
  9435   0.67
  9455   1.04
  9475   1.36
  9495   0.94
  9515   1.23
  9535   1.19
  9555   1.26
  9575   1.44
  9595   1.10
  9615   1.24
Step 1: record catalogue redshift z 0.355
